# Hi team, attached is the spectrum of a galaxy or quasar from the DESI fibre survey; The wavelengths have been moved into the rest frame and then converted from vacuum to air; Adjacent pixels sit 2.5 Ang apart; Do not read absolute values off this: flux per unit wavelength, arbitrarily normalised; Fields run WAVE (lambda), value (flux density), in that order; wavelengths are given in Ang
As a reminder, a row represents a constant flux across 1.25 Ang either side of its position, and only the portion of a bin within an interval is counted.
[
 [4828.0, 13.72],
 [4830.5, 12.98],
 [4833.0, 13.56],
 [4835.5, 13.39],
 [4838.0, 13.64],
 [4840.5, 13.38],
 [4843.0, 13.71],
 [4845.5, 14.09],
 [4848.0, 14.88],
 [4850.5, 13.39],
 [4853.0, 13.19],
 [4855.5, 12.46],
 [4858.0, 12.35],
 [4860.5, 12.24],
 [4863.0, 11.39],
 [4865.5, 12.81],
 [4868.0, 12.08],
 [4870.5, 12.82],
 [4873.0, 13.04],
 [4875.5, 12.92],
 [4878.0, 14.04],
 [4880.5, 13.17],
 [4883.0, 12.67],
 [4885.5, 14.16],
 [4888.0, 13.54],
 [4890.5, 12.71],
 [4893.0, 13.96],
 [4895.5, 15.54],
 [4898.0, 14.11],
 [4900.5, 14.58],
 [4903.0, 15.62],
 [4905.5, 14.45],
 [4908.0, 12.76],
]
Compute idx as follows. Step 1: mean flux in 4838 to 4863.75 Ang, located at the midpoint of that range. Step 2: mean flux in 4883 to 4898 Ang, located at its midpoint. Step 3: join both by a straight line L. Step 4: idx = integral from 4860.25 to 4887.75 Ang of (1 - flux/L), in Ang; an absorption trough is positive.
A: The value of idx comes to 1.40 Ang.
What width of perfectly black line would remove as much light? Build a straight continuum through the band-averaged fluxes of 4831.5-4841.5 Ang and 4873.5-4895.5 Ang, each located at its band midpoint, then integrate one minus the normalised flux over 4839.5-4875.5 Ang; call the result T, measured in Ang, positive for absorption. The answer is 1.4 Ang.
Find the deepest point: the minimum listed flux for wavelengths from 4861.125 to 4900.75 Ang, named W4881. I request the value 11.39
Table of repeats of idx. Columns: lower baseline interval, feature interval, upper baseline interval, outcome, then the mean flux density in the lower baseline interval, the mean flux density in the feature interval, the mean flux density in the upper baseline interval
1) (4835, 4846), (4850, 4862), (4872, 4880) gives 0.7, 13.6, 12.7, 13.3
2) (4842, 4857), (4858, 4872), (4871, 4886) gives 1.2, 13.6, 12.3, 13.3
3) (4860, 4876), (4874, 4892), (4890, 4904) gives 0.2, 12.5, 13.3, 14.5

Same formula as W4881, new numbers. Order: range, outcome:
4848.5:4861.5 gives 12.24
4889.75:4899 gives 12.71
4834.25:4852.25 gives 13.38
